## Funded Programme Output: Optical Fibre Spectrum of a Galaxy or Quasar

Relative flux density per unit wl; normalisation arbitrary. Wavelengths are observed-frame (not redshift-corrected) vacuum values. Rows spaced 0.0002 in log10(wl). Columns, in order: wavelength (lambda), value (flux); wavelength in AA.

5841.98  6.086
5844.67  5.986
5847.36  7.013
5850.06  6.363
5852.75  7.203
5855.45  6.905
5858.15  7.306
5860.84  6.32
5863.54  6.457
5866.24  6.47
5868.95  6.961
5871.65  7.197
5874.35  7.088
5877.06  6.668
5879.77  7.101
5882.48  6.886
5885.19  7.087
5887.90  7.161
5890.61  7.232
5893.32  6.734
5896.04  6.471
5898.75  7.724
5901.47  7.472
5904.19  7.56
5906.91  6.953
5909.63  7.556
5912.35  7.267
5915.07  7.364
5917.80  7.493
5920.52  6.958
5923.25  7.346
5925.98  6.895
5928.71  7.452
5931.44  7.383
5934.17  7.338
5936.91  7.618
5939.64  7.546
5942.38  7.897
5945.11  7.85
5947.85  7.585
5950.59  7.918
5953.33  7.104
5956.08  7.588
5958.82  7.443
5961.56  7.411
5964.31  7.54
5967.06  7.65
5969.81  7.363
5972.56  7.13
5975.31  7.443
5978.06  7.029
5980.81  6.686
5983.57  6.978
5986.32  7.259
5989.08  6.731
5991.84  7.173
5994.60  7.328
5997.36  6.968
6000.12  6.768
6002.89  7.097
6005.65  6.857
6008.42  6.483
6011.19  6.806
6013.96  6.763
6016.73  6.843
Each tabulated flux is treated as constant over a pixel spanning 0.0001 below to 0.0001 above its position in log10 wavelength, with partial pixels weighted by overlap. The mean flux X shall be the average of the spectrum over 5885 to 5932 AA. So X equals 7.23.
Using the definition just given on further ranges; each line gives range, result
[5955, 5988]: 7.29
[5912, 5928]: 7.23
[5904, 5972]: 7.44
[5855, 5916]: 7.04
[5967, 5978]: 7.32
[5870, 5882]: 7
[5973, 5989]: 7.06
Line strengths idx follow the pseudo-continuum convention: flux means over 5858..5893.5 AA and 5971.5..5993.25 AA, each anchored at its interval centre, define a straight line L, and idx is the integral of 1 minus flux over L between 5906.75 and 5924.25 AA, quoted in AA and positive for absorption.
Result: -0.9 AA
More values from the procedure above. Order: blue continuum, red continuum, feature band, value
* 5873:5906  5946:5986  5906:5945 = -0.9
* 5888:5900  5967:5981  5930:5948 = -1.1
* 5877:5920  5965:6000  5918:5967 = -2.1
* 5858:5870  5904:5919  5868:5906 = -0.6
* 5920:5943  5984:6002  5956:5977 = -0.7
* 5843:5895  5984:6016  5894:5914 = -1.2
